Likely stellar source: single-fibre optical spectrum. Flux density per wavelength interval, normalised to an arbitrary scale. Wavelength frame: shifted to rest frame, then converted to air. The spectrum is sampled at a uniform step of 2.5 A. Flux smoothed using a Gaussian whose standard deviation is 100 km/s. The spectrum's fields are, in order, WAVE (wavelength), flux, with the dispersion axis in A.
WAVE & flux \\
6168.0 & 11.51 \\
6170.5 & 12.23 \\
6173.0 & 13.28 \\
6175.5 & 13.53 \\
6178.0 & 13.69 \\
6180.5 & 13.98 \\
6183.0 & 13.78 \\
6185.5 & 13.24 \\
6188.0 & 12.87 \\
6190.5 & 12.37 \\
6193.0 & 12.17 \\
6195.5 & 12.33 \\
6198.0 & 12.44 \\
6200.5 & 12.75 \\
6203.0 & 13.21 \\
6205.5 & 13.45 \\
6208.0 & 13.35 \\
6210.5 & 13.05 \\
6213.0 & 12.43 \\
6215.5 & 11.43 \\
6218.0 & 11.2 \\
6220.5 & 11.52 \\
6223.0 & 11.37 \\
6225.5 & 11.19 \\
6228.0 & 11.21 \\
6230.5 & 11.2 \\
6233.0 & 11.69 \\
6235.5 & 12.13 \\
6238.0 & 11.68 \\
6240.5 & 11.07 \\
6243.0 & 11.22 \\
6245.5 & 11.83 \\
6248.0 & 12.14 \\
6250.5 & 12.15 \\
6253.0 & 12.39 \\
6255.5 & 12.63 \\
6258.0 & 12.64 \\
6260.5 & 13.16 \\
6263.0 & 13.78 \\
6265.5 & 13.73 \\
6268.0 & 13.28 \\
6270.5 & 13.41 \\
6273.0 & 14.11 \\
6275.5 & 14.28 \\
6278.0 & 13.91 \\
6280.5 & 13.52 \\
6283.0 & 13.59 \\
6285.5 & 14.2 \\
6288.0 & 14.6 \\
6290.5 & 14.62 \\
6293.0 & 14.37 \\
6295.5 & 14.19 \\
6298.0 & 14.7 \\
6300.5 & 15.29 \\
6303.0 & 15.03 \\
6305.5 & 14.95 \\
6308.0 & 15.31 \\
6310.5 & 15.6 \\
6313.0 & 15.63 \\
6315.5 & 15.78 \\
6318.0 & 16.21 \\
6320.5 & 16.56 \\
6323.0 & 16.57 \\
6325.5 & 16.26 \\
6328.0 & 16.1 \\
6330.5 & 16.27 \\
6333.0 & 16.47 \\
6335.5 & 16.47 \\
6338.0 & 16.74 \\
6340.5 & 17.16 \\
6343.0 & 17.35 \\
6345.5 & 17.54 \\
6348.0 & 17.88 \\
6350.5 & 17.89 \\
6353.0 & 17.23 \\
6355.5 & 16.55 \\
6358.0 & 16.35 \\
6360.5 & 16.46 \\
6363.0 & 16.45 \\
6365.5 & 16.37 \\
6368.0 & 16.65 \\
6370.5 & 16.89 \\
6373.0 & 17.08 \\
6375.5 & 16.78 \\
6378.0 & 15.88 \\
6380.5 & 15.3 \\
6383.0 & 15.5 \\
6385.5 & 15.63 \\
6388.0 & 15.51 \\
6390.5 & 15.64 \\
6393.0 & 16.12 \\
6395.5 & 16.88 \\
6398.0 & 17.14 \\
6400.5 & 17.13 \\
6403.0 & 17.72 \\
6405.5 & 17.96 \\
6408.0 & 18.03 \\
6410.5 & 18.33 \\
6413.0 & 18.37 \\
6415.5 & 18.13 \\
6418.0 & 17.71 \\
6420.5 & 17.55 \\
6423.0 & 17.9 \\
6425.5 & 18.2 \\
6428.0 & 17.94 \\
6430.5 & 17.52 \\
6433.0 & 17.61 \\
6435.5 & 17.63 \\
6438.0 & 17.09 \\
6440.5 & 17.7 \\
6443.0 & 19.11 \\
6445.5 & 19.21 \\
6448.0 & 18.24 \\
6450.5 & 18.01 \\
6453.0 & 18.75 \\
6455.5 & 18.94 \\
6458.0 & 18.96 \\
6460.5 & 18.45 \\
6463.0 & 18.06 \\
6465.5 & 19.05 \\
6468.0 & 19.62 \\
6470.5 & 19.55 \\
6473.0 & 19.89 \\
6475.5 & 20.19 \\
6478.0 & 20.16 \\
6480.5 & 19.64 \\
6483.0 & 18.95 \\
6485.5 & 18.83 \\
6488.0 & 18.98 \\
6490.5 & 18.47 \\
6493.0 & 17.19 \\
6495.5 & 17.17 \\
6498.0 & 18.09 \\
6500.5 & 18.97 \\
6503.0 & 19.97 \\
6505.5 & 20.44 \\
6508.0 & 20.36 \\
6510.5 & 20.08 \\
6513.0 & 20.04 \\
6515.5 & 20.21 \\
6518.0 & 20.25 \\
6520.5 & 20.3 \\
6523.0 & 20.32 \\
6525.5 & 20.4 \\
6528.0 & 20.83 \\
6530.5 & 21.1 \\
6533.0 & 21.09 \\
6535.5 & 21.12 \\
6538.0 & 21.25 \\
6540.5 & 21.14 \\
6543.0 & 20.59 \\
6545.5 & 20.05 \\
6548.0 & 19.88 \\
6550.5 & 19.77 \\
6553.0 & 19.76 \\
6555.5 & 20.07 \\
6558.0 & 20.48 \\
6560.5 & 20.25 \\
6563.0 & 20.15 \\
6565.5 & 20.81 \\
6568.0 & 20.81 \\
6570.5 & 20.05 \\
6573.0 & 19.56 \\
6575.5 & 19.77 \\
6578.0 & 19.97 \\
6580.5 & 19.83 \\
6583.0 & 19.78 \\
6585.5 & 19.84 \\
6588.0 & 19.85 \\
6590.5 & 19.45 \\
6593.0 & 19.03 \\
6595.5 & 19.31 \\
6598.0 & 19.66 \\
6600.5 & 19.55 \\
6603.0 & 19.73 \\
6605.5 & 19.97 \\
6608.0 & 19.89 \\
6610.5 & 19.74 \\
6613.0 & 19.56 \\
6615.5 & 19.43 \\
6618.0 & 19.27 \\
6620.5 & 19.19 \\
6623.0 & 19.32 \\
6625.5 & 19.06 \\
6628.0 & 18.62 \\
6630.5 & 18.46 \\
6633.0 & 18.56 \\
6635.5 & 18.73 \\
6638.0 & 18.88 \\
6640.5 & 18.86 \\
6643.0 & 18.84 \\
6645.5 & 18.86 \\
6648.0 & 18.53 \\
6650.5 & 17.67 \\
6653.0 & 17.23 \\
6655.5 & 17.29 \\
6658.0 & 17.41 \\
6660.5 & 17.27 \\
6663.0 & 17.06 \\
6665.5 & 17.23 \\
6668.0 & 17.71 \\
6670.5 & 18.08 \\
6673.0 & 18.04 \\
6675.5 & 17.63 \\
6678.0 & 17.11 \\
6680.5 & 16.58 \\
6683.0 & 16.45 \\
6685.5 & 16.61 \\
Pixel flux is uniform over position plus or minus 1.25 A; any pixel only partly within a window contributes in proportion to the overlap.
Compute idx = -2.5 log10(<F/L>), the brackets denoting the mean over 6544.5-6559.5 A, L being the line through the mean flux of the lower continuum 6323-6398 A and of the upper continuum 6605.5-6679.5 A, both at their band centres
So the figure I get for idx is -0.13 mag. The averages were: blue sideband 16.5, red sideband 18.4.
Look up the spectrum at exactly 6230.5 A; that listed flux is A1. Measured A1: 11.2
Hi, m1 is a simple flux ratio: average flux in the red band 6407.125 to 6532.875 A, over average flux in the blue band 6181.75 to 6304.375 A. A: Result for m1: 1.47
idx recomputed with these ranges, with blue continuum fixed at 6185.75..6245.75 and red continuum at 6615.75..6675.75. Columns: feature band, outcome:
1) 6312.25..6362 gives -0.20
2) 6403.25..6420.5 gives -0.21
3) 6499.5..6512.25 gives -0.22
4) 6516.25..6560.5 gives -0.22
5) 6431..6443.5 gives -0.16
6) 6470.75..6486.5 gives -0.23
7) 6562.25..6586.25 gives -0.16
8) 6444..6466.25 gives -0.20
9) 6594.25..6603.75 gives -0.11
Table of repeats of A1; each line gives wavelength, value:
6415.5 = 18.13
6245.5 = 11.83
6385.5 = 15.63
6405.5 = 17.96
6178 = 13.69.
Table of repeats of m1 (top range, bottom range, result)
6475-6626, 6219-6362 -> 1.38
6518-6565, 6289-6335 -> 1.32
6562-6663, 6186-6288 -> 1.52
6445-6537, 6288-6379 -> 1.20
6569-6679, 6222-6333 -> 1.37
